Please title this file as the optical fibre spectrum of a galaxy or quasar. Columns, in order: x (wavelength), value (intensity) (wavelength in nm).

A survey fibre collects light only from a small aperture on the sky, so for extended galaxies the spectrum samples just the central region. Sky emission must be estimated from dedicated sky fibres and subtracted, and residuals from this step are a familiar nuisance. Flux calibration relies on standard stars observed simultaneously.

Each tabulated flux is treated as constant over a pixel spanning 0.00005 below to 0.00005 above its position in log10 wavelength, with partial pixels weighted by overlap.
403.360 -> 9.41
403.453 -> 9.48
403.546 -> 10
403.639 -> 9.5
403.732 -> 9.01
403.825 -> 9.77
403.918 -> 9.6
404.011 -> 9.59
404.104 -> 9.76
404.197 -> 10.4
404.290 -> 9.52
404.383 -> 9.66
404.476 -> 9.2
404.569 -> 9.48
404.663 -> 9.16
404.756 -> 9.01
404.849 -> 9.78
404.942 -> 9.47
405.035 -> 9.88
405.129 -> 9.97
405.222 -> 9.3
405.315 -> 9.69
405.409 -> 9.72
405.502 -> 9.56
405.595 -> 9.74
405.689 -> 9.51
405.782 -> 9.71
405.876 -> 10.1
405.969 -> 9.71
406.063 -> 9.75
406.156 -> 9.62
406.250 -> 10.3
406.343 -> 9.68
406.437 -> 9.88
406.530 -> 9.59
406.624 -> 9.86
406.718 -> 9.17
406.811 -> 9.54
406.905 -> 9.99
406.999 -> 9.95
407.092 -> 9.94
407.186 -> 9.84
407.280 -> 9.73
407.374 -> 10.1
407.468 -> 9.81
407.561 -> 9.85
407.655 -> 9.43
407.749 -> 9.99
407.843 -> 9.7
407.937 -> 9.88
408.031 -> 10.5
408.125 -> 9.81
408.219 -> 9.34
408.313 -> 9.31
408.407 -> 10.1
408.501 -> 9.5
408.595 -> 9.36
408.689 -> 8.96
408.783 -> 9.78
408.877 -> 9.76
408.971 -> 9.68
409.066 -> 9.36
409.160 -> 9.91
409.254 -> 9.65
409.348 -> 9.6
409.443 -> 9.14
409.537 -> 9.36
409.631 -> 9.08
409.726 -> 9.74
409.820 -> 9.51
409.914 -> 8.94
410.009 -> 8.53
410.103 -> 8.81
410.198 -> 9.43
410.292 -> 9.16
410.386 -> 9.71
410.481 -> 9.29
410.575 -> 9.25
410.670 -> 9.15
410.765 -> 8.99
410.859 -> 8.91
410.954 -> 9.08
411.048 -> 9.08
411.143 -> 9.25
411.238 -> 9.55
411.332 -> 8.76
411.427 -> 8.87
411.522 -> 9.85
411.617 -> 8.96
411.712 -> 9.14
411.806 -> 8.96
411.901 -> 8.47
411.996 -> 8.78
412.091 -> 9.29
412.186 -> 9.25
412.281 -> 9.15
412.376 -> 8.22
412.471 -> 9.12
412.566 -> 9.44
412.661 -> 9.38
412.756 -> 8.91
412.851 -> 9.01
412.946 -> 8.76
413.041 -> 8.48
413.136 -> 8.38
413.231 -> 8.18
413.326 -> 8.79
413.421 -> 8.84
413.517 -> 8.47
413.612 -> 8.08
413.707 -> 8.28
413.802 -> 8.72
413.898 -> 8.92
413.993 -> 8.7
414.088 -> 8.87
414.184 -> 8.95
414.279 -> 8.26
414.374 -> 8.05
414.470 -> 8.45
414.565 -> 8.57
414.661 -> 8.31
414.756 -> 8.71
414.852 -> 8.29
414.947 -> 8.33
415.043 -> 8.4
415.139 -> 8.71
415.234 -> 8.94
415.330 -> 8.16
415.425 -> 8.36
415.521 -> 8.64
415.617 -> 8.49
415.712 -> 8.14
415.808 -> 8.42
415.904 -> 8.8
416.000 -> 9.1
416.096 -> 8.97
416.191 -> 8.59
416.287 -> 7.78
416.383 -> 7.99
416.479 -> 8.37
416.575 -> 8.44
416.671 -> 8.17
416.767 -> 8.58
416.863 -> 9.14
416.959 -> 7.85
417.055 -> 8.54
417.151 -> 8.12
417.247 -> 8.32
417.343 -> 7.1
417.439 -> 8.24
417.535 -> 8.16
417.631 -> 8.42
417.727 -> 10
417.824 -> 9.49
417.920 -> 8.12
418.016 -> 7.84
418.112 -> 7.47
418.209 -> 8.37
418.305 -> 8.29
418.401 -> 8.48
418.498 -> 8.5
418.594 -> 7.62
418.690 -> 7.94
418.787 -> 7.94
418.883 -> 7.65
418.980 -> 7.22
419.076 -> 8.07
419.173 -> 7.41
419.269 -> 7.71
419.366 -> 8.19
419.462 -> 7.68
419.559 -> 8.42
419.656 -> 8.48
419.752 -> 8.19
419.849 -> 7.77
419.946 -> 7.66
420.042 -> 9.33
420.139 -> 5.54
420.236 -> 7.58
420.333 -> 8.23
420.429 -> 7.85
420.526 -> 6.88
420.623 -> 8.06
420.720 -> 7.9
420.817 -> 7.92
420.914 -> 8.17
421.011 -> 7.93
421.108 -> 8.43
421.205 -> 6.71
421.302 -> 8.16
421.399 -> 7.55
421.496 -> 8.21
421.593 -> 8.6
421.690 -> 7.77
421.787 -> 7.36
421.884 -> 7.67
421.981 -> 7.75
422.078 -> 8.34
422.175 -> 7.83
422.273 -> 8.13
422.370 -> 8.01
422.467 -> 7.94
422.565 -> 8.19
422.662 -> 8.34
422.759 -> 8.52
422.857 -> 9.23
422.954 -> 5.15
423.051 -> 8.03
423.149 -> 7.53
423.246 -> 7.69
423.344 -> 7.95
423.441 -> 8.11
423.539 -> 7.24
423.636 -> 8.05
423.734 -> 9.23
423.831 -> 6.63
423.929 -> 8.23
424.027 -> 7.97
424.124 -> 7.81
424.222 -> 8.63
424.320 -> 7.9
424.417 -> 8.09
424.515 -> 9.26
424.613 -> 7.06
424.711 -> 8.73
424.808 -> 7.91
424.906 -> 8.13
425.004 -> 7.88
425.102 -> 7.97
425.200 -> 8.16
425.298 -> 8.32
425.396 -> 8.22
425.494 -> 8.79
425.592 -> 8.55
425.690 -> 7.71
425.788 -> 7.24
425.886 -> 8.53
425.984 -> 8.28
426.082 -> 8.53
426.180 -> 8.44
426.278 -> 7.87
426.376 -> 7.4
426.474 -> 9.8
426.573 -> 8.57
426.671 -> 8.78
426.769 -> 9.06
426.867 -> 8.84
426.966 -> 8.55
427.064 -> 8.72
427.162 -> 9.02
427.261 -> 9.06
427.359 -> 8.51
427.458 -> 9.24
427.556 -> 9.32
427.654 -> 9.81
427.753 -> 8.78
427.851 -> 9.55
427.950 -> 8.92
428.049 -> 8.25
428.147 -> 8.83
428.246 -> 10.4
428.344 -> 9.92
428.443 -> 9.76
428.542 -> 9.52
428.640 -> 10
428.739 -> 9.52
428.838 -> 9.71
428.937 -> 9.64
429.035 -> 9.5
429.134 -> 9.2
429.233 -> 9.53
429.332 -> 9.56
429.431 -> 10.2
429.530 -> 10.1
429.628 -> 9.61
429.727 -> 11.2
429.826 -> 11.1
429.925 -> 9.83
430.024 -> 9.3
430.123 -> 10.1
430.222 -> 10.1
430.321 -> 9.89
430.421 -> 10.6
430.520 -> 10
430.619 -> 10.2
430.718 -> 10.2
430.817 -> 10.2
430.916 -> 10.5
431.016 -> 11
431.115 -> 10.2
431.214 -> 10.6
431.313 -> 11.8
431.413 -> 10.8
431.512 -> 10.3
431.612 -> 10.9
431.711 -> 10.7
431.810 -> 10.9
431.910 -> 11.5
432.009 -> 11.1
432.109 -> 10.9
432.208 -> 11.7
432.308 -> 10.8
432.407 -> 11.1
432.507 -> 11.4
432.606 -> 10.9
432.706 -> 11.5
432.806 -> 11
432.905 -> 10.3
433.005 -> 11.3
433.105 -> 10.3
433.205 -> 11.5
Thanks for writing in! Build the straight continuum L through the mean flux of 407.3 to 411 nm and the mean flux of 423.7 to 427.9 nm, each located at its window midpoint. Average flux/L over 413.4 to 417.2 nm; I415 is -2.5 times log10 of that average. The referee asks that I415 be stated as 0.08 mag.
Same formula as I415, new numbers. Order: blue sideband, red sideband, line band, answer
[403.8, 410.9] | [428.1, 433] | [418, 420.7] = 0.259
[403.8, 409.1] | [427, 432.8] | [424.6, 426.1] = 0.225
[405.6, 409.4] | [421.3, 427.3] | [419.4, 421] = 0.090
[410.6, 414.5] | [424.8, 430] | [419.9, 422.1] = 0.149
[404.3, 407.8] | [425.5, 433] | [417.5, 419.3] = 0.194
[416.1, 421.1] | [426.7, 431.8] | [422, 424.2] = 0.116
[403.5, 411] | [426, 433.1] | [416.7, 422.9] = 0.210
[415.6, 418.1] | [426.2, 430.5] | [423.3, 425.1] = 0.129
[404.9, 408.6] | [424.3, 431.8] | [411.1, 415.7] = 0.104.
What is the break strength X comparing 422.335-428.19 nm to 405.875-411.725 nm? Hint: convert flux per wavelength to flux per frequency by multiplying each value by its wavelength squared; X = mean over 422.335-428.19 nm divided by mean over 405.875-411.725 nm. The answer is 0.9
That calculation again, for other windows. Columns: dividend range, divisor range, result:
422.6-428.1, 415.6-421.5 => 1.06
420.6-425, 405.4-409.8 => 0.88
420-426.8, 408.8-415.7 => 0.95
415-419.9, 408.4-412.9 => 0.93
